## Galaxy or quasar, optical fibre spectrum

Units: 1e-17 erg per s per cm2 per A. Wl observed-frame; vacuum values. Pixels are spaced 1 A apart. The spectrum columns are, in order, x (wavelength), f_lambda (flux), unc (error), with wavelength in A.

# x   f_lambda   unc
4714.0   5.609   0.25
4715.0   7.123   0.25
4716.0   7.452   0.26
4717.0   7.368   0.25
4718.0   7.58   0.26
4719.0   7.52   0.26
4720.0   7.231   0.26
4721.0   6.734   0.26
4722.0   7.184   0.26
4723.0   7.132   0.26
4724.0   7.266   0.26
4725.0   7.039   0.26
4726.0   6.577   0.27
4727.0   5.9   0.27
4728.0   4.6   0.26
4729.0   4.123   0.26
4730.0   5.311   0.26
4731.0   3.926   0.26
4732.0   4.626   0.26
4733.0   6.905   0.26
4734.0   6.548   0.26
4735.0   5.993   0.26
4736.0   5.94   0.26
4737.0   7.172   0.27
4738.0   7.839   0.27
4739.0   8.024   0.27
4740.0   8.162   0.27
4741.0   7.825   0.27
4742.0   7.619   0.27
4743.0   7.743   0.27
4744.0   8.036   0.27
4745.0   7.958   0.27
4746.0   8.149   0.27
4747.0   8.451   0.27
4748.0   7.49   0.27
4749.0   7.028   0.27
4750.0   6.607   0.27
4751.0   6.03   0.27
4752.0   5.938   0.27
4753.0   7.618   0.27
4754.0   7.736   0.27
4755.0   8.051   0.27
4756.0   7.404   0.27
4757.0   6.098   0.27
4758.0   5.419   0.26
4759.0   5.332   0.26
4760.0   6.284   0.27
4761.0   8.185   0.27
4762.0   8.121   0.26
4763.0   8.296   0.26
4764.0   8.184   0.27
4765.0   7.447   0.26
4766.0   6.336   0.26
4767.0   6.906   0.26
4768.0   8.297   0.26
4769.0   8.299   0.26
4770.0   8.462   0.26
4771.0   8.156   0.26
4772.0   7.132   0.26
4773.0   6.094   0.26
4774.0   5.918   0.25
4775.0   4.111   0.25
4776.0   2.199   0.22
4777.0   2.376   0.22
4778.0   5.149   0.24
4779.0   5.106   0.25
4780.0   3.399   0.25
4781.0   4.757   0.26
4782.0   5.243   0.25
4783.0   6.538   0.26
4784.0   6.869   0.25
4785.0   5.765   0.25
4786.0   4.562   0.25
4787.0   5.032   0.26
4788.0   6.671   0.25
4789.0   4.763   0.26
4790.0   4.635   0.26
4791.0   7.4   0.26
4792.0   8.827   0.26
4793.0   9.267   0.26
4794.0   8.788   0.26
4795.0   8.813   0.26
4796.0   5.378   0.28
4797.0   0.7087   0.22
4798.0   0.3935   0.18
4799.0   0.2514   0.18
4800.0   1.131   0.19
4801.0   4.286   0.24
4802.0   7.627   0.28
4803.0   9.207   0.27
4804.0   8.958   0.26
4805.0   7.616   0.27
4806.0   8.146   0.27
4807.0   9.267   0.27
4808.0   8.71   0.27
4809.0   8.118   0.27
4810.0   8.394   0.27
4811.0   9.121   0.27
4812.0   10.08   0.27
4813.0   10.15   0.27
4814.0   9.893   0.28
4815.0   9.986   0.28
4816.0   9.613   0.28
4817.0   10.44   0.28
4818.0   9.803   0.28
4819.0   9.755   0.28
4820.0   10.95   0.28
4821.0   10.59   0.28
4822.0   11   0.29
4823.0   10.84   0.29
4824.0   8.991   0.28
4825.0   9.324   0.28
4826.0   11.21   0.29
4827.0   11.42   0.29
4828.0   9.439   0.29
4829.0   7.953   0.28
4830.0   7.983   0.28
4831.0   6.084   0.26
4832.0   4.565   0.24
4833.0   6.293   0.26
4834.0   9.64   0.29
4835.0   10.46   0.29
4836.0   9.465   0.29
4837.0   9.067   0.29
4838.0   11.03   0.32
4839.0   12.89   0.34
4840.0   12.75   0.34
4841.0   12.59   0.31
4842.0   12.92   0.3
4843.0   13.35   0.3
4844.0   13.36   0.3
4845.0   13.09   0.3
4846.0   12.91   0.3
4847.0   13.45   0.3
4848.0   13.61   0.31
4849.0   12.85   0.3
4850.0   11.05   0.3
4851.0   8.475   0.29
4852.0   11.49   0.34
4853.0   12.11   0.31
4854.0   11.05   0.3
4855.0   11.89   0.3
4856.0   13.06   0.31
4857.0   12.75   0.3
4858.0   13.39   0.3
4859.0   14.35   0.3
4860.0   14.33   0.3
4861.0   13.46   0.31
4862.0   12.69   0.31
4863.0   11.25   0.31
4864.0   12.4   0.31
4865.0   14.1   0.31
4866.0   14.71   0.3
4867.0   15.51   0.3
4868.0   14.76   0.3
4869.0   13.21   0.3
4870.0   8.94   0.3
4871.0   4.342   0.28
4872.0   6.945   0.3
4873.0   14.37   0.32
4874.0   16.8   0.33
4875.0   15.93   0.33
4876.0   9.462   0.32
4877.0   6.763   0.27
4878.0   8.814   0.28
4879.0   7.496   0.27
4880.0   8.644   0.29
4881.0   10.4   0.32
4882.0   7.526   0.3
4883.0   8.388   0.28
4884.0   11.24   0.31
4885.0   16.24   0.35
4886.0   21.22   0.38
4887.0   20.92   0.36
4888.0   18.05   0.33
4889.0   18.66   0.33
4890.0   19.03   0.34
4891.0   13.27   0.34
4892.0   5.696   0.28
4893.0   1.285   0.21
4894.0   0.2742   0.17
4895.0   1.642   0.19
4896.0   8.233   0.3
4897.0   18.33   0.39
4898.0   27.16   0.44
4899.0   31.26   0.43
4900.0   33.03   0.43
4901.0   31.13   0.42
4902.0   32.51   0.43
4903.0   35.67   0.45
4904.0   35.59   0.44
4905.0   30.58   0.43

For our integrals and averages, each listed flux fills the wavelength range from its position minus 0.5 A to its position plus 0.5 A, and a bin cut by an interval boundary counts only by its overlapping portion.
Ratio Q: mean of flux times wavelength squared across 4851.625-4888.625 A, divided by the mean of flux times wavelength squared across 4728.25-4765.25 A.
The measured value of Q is 1.9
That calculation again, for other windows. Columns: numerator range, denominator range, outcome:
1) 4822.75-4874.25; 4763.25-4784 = 1.95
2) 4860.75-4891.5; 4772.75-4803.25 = 2.56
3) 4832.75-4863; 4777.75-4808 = 2.10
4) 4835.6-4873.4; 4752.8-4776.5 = 1.83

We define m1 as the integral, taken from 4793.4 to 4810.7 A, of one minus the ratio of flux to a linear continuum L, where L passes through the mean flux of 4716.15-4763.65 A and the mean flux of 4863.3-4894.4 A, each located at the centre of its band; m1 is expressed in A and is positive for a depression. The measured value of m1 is 5.4 A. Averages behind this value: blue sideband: 6.9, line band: 6.27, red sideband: 11.8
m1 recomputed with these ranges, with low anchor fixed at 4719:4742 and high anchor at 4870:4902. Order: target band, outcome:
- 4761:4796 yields 9.25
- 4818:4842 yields 2.97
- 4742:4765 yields 0.86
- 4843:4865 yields -0.44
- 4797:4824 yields 5.91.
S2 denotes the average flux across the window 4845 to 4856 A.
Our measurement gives 12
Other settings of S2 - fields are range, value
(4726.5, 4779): 6.67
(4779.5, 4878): 9.57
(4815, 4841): 9.72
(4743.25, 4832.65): 7.23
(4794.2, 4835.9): 8.13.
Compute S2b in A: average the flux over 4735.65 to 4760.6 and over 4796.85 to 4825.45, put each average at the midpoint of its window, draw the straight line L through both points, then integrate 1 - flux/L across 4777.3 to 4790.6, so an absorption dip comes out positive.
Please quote 4.3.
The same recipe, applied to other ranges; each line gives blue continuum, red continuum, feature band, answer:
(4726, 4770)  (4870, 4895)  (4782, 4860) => 1.3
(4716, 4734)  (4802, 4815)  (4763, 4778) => 2.5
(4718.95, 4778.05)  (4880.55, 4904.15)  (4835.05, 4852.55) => 2.4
